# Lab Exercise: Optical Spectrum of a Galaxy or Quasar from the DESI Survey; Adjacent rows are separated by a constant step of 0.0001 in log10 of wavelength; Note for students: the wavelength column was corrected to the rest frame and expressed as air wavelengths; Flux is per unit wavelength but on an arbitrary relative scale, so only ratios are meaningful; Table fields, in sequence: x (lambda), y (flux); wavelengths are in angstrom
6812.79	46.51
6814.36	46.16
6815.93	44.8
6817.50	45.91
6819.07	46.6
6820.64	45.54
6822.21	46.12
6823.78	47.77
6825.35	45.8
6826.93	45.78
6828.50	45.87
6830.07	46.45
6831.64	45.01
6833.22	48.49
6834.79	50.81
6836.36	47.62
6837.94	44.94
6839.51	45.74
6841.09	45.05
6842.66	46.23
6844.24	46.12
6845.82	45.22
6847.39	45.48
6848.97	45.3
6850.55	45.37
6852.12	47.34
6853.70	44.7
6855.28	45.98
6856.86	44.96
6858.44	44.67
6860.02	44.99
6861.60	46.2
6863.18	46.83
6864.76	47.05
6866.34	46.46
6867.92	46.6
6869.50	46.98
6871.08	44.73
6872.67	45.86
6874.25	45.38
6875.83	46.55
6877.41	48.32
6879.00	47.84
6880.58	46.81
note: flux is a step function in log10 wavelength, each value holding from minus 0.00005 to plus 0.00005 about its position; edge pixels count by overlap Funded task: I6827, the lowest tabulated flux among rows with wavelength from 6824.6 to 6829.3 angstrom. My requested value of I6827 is 45.78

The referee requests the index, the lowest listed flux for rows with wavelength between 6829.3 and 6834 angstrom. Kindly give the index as 45.01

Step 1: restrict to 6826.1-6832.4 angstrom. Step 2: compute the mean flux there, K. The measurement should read 45.8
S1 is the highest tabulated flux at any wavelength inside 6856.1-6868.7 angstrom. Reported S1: 47.05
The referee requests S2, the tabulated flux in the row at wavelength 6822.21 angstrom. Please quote 46.12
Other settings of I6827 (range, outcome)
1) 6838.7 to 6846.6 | 45.05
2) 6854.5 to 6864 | 44.67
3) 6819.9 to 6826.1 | 45.54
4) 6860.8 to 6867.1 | 46.2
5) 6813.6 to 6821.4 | 44.8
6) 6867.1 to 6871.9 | 44.73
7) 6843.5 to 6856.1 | 44.7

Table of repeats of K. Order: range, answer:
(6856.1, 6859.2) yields 44.8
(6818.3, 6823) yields 46.1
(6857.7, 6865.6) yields 46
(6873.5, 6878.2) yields 46.8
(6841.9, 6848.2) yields 45.7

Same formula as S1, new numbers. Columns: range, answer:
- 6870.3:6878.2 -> 48.32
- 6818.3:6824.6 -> 47.77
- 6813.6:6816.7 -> 46.16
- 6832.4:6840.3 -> 50.81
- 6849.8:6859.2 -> 47.34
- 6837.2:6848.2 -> 46.23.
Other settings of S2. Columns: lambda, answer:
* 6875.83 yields 46.55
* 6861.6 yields 46.2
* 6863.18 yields 46.83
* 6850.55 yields 45.37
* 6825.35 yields 45.8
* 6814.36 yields 46.16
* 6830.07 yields 46.45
